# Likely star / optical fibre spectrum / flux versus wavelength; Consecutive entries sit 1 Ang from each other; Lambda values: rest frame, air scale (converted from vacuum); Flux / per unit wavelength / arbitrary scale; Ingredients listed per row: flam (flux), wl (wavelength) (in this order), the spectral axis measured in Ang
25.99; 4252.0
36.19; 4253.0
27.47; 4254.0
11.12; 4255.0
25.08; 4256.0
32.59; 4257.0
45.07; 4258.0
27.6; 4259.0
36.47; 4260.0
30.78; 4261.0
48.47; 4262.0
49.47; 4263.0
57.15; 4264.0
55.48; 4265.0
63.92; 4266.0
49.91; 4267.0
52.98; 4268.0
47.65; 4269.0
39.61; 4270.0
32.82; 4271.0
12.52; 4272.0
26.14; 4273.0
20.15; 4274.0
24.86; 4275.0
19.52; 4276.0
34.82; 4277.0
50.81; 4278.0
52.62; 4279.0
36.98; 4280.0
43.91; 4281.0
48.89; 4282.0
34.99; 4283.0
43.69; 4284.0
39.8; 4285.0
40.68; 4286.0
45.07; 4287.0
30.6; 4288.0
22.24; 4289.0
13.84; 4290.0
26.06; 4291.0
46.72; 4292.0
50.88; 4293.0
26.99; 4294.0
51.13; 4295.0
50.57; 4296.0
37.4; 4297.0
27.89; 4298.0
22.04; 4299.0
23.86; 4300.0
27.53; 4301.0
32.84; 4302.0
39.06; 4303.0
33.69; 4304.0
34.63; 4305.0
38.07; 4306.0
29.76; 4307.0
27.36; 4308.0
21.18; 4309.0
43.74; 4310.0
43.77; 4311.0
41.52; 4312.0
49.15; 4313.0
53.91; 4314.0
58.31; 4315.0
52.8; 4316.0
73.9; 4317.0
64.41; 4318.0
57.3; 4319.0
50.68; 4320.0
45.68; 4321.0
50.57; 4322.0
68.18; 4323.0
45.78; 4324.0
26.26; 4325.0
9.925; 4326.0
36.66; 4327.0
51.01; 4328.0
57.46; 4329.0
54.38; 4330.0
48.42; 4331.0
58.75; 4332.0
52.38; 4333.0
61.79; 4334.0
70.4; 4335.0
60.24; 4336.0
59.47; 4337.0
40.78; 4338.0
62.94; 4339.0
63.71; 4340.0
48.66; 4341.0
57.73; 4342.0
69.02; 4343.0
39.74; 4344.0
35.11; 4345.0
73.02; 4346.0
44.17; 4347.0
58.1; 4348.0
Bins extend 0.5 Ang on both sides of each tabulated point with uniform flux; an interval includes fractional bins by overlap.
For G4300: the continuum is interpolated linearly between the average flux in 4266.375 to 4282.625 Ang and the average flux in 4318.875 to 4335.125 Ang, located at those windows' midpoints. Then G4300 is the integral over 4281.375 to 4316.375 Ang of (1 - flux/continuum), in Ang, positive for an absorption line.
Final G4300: 4.4 Ang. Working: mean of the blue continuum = 37.3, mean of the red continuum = 49.1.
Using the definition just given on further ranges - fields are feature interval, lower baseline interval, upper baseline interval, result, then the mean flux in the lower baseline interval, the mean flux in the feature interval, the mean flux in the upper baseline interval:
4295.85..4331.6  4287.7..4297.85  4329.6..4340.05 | 3.2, 35.5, 42.5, 57.3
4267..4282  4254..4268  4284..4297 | 1.1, 41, 36.3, 37.3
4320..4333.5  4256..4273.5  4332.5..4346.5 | 1.9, 41.2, 46.7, 56.8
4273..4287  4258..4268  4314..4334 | 3.0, 46.8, 37.7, 51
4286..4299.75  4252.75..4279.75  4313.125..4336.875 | 3.0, 37.5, 34.7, 52.6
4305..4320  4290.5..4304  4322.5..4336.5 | -1.3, 35.5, 46.5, 50.1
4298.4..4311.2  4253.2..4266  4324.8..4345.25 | 4.0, 38.2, 31.8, 51.3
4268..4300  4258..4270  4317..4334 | 8.1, 46.9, 35.6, 49.7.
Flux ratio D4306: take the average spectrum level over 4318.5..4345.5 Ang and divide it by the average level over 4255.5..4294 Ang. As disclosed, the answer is 1.34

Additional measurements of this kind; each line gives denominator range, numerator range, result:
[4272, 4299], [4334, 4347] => 1.58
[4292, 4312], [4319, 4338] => 1.43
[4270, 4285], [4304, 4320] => 1.31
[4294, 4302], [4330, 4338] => 1.70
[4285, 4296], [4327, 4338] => 1.53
